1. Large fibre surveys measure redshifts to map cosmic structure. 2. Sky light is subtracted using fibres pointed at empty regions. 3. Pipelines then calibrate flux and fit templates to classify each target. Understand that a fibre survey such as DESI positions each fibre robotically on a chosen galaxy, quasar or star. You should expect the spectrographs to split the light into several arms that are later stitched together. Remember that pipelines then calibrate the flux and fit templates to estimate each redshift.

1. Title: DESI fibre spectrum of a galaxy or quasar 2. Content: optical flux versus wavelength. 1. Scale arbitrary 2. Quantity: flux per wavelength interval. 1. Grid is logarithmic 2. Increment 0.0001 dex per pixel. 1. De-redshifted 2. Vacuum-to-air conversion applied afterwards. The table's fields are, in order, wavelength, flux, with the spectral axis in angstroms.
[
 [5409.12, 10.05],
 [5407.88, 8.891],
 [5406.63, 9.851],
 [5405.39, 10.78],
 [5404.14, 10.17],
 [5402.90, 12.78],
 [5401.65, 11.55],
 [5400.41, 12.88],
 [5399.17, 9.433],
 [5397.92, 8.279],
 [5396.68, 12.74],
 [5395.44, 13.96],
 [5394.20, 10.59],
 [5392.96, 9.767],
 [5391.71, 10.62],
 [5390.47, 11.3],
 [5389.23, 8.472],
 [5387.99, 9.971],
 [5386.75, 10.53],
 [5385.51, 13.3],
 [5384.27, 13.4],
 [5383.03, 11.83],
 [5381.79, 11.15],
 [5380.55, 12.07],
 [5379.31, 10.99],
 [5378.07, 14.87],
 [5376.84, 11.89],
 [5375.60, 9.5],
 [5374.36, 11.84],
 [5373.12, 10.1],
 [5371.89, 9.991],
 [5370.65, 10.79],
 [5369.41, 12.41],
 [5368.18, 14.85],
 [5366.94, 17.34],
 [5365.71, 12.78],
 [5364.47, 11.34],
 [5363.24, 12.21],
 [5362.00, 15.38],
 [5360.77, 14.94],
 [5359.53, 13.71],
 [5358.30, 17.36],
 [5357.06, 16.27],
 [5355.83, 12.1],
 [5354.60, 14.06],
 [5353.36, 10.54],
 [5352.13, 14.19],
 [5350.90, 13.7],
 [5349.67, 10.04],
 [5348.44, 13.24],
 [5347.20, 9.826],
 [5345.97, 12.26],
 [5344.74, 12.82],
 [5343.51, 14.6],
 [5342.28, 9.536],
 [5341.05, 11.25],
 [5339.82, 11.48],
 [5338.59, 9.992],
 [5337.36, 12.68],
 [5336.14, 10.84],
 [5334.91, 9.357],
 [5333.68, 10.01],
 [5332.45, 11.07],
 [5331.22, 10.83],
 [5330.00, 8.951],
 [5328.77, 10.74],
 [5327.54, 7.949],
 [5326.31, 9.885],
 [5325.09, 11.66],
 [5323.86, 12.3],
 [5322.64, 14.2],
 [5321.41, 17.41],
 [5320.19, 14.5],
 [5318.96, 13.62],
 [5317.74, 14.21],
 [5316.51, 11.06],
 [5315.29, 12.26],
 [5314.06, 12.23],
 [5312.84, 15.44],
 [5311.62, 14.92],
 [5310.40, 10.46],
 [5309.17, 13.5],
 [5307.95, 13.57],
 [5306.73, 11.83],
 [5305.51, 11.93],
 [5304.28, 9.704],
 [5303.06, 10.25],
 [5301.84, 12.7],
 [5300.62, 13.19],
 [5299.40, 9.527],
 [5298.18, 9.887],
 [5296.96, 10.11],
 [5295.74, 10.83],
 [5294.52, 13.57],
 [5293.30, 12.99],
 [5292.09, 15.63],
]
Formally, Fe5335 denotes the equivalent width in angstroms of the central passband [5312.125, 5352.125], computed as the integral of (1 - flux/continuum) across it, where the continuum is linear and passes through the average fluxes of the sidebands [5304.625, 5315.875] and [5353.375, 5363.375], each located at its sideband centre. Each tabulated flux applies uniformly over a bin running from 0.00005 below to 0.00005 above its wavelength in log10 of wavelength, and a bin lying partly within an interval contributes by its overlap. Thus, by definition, 4.7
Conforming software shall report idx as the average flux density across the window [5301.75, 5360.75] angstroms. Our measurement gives 12.3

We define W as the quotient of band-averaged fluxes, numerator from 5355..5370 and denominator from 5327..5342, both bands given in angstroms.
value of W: 1.37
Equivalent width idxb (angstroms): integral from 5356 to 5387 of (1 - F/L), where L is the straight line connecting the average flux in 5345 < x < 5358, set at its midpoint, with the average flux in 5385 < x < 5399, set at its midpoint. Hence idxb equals -2.8 angstroms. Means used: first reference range 12.7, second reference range 10.8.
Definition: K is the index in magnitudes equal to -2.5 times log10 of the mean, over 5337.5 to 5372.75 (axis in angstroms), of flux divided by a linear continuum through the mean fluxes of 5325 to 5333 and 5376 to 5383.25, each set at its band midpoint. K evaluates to -0.15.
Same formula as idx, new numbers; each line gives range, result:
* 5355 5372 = 13.8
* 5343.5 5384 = 12.7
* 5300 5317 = 12.4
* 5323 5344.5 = 10.9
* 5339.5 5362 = 13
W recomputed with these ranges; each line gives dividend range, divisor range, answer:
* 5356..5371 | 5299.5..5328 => 1.13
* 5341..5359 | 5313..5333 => 1.06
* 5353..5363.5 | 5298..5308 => 1.25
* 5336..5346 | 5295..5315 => 0.99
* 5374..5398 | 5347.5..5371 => 0.84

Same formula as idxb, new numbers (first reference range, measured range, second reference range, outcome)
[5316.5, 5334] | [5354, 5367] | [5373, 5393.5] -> -3.0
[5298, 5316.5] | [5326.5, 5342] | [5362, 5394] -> 2.1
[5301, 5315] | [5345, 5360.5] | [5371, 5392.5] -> -1.9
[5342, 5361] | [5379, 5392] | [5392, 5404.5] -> 0.5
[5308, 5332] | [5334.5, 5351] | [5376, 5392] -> 0.8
